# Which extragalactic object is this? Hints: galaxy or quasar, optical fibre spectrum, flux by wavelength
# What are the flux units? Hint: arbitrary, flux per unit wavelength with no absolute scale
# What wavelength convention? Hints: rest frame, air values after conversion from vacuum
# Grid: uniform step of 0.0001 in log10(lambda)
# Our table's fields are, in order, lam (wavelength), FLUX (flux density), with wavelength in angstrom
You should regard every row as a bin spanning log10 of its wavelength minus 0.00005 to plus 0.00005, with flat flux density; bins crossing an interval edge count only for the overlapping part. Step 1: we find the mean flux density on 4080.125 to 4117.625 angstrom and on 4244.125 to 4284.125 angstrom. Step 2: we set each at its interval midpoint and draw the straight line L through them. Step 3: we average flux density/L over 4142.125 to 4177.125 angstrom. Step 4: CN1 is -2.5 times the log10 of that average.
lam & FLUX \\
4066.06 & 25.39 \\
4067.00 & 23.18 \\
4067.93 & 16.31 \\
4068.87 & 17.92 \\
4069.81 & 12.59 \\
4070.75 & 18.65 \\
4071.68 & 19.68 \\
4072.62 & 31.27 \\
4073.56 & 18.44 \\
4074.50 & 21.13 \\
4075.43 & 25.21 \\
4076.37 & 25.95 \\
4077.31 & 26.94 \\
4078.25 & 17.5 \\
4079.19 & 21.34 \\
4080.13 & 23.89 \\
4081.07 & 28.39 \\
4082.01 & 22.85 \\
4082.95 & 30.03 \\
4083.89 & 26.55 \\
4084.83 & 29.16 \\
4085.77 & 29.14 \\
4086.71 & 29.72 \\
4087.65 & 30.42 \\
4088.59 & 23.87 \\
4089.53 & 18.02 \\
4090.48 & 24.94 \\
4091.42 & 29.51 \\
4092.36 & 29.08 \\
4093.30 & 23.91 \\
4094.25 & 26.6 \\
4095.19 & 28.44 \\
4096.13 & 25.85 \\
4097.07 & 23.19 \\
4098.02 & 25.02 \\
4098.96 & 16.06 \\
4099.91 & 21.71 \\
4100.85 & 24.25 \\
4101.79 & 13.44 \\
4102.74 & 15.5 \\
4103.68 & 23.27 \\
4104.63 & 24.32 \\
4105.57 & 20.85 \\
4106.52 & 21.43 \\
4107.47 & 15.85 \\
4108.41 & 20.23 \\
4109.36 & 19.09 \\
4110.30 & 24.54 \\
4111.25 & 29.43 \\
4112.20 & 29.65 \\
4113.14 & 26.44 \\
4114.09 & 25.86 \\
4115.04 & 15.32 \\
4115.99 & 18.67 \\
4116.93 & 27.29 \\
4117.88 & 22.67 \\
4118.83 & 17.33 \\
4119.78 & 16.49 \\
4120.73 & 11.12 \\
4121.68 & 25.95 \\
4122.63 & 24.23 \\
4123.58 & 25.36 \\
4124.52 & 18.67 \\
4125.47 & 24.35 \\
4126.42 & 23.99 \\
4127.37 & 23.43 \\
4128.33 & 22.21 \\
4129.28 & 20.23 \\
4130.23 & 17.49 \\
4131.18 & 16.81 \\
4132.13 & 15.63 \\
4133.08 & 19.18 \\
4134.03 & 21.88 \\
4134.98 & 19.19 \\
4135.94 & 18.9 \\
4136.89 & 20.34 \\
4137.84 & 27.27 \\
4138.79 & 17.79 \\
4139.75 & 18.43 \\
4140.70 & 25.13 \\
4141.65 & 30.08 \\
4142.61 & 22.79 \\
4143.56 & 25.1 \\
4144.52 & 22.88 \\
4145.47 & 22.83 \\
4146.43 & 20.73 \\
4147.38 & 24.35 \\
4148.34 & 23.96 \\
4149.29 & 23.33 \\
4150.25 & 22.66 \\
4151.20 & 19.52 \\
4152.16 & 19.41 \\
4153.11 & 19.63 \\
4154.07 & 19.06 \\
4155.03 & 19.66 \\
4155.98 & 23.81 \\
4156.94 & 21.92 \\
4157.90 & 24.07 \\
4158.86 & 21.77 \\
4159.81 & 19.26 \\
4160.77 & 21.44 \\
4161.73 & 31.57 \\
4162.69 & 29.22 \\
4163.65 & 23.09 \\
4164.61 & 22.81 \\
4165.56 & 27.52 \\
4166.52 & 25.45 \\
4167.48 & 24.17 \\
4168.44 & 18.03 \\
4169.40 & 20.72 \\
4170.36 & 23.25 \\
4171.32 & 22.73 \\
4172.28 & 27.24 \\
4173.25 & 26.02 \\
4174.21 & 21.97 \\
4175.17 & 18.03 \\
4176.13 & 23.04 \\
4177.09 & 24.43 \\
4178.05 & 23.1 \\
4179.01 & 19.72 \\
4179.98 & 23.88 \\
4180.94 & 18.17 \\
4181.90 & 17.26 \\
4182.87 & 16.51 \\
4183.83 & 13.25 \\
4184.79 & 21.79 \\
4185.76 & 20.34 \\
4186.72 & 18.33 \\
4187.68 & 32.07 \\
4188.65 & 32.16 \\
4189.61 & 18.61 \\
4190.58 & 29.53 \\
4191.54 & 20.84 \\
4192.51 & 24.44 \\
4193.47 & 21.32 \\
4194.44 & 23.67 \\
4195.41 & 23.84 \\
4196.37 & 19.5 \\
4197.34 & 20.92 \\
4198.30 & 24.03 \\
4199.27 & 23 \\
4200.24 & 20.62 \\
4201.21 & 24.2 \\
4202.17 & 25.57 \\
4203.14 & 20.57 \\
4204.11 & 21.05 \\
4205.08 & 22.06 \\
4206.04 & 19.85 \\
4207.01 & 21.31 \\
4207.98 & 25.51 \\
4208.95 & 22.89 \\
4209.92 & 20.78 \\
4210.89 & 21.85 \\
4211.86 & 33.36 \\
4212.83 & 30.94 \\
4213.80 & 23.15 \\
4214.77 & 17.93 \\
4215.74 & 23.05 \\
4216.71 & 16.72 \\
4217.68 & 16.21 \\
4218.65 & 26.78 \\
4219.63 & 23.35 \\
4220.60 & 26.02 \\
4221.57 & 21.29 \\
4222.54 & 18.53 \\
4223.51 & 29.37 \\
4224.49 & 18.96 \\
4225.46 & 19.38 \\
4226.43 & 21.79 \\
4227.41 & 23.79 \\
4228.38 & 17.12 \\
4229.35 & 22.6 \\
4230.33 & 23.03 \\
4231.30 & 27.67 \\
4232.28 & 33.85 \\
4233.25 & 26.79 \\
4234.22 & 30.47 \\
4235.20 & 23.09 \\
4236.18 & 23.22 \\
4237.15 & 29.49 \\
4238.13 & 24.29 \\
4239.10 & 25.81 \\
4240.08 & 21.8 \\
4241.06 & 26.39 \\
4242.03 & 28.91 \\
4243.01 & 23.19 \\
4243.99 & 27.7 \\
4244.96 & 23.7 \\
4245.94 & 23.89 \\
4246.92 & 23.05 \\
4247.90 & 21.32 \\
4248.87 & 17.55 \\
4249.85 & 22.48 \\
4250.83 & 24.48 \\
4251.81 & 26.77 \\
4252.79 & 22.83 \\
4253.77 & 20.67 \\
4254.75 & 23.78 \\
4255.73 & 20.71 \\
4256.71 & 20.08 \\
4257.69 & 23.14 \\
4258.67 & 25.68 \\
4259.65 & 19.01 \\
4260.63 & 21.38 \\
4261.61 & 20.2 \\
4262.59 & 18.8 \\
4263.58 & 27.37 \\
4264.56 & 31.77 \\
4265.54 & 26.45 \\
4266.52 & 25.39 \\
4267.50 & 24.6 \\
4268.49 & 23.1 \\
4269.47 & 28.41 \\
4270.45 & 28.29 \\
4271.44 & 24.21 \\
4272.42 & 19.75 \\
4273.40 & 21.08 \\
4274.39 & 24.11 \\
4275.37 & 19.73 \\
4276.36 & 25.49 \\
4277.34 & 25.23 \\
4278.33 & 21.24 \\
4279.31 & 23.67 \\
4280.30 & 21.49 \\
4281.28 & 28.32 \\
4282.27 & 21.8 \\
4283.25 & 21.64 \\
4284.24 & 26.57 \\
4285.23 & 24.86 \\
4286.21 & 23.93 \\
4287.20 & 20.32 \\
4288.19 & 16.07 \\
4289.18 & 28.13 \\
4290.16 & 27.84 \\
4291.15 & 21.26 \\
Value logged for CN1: 0.04 mag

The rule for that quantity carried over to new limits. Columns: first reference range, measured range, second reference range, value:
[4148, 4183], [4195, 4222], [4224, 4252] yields 0.03 mag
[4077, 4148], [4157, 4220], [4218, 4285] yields 0.03 mag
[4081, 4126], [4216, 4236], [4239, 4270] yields 0.02 mag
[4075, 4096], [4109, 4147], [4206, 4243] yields 0.16 mag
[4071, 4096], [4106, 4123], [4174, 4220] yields 0.13 mag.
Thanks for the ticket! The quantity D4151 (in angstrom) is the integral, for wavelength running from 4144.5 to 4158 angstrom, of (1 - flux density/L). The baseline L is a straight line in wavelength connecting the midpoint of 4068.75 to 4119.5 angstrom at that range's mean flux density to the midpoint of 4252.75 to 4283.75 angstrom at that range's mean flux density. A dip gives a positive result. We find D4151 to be 0.9 angstrom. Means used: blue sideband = 23.3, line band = 21.8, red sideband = 23.4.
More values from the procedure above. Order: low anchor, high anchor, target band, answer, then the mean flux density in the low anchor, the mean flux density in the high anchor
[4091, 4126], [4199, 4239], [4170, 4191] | 0.7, 22.5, 23.5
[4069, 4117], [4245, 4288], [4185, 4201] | 0.0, 23.5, 23.3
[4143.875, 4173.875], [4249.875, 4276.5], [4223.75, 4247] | -1.3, 23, 23.6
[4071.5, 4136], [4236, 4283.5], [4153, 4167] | -0.2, 22.8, 23.8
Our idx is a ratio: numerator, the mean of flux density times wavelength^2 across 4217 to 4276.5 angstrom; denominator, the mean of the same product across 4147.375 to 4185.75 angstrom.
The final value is 1.1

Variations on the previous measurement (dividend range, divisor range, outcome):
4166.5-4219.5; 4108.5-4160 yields 1.06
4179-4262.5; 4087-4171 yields 1.07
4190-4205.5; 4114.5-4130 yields 1.12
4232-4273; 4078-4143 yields 1.15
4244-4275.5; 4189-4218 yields 1.06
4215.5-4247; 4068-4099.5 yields 1.07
